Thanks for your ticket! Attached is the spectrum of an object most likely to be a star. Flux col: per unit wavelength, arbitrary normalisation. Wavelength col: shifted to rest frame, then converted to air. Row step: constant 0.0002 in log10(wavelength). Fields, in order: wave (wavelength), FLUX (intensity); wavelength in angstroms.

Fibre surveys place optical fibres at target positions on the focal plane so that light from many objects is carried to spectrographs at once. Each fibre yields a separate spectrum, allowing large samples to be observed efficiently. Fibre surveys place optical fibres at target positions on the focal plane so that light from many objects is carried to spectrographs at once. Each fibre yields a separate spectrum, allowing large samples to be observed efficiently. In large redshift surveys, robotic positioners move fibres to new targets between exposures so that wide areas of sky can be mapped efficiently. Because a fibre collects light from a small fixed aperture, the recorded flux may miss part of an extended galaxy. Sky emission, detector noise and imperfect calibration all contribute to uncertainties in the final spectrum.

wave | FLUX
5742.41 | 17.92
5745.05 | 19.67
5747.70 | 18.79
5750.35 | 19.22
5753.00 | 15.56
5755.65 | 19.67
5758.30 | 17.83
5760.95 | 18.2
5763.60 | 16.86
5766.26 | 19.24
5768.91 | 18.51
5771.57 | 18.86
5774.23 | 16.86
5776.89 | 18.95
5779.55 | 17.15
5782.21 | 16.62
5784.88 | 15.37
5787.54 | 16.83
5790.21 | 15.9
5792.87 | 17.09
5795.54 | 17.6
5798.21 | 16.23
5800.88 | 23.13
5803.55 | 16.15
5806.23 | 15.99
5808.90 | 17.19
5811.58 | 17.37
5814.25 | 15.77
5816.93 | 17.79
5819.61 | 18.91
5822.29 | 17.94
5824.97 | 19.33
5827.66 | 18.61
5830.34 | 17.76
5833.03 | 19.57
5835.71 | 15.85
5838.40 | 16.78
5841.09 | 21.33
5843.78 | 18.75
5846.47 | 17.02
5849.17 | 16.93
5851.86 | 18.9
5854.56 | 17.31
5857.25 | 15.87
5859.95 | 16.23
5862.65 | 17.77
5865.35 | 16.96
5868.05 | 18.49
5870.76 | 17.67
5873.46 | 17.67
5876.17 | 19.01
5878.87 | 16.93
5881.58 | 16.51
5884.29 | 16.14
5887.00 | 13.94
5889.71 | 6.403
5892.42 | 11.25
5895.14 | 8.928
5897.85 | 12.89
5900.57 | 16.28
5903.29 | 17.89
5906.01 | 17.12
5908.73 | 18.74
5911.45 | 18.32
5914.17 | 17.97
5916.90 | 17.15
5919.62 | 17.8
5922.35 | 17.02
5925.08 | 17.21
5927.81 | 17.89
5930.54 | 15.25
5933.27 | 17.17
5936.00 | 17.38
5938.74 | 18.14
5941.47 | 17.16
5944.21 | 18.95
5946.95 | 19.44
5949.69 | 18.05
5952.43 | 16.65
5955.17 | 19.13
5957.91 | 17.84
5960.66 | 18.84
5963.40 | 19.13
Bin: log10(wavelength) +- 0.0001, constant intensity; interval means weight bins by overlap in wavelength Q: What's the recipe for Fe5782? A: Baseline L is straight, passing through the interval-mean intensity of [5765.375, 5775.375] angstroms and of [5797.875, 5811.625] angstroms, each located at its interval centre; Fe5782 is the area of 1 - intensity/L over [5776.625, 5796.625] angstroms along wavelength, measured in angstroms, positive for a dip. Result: 1.4 angstroms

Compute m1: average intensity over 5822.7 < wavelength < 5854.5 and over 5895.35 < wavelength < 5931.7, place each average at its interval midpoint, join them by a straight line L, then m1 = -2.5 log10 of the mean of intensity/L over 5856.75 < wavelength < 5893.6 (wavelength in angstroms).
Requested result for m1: 0.11 mag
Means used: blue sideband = 18.2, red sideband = 16.8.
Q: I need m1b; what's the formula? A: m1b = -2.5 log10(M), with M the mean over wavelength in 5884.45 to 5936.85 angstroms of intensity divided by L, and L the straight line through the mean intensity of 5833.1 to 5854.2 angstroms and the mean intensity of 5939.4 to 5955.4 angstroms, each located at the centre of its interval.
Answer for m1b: 0.16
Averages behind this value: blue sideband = 18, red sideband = 18.2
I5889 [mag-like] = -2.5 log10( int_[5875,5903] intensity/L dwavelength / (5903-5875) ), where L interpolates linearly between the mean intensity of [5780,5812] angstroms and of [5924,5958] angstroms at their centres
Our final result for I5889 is 0.25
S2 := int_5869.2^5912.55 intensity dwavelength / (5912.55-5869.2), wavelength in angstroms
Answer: 15.4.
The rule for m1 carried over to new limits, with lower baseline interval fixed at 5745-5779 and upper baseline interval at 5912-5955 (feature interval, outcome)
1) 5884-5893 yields 0.47 mag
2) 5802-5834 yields 0.02 mag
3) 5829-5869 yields 0.01 mag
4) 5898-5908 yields 0.07 mag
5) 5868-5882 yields 0.01 mag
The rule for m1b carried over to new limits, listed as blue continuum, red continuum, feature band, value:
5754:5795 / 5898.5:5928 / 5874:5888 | 0.05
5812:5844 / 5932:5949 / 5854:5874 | 0.05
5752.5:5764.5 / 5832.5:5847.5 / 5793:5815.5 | 0.04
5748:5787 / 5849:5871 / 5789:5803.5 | -0.01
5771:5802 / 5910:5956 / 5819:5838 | -0.04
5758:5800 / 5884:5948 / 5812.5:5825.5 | -0.05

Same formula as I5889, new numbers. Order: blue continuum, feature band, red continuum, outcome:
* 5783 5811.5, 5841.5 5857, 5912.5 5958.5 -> -0.03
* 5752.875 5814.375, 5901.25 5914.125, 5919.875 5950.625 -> -0.02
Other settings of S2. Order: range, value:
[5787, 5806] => 17.5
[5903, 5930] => 17.6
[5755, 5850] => 17.8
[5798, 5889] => 17.5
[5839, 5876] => 17.8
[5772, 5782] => 17.6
